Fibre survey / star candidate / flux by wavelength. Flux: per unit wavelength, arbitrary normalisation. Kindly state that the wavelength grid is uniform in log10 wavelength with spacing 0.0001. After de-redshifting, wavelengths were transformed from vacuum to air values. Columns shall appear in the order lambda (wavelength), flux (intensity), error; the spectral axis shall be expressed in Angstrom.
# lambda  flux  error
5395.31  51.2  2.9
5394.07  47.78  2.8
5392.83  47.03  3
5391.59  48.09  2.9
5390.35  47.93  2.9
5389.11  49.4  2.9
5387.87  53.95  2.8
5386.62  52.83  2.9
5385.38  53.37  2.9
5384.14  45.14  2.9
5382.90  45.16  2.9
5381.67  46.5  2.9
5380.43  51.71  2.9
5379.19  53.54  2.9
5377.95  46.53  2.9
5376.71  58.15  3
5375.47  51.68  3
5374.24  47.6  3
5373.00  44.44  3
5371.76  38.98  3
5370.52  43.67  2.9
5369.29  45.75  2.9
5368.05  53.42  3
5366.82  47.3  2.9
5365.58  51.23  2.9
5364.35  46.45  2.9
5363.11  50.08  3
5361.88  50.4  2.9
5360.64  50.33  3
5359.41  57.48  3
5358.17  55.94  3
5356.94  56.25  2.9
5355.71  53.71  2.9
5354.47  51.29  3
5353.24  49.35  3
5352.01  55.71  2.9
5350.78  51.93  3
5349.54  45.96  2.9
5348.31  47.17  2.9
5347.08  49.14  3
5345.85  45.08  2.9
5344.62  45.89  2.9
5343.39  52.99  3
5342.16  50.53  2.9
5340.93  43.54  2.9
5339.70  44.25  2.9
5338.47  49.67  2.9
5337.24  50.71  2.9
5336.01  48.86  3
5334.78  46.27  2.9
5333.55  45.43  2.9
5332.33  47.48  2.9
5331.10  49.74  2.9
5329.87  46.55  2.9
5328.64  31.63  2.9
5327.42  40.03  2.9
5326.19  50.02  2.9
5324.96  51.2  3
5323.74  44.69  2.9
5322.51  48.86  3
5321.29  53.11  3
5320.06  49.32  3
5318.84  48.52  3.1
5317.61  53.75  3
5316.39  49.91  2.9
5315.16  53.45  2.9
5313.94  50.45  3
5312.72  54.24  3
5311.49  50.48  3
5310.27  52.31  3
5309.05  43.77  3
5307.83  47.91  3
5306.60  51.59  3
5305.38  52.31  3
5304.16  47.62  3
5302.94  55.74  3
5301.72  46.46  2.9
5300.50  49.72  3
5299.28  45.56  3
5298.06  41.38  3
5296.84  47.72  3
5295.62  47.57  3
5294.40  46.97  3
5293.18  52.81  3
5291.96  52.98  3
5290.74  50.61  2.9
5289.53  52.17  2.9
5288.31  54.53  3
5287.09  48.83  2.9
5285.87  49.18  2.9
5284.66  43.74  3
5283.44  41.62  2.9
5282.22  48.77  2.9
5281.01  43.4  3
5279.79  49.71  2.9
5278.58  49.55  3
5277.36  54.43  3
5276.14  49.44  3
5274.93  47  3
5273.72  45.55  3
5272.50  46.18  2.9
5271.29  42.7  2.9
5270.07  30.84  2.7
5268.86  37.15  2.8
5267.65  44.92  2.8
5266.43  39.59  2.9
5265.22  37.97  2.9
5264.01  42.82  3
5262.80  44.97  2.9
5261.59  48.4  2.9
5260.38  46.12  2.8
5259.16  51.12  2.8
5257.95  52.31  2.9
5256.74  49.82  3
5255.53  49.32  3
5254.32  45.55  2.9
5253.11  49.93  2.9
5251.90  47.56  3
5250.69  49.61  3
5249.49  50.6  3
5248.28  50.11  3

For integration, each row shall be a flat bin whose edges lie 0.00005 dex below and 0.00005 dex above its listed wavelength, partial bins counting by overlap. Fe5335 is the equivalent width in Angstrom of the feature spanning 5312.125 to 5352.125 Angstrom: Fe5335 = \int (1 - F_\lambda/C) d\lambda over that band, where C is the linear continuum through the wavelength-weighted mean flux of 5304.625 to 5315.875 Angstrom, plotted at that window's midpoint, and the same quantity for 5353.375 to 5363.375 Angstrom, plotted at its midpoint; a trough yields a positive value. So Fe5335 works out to 2.7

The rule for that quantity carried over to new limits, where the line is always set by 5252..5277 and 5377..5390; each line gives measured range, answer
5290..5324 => -2.0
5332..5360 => -0.8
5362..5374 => 0.6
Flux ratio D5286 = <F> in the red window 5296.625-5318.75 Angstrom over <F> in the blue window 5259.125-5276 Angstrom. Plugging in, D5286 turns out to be 1.15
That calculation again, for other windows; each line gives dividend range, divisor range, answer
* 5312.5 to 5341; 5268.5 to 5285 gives 1.06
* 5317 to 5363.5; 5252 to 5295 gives 1.05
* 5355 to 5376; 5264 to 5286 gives 1.12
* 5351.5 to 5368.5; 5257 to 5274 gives 1.19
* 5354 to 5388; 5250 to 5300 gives 1.07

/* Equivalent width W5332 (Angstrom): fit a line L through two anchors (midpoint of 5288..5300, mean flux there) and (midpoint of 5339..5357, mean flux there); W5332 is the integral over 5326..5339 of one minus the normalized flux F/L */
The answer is 0.9 Angstrom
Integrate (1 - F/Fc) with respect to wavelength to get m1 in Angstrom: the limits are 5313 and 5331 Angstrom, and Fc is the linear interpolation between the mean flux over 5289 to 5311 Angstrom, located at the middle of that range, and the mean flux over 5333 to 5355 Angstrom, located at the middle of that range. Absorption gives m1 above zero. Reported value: 0.3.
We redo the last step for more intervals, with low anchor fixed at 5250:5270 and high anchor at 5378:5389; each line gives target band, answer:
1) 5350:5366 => -1.0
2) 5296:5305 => -0.1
